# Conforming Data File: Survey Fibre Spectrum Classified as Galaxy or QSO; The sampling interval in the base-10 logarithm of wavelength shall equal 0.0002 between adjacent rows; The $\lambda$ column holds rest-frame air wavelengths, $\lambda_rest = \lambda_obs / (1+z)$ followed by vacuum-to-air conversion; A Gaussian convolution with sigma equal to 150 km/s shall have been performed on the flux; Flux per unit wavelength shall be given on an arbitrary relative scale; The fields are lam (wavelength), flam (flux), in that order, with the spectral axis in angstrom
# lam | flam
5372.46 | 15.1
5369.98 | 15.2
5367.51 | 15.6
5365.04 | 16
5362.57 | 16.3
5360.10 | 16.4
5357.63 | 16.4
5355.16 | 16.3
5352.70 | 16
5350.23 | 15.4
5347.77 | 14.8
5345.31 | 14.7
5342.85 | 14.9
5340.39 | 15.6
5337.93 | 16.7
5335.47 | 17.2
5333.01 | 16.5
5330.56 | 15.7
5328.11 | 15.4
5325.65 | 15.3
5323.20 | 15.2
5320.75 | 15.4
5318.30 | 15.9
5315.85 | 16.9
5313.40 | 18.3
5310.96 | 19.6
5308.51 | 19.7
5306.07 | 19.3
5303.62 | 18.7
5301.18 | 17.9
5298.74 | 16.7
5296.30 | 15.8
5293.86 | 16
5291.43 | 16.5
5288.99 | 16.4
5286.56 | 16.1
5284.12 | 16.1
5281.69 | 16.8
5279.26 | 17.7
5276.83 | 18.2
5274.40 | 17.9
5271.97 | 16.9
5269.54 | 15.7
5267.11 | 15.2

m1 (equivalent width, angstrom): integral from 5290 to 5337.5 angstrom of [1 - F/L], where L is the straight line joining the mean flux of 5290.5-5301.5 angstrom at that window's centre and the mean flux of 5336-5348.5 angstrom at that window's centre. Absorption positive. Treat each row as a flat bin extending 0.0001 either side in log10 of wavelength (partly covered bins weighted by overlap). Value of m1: -2.49 angstrom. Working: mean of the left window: 16.5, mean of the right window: 15.5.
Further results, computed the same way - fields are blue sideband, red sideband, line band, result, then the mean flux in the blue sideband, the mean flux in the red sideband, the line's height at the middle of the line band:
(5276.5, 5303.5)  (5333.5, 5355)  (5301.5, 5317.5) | -2.2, 16.8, 15.7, 16.4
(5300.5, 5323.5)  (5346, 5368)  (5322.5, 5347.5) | 1.7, 17.8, 15.9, 16.8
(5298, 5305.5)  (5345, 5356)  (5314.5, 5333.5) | 1.2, 18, 15.5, 16.8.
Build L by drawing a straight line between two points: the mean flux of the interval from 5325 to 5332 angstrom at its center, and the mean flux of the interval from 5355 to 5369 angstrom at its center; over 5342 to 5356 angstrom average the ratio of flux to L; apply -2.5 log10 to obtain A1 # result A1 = 0.039 mag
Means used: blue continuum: 15.5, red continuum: 16.1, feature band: 15.3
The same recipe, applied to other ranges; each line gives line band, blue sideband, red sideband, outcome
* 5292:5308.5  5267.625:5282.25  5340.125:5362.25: -0.06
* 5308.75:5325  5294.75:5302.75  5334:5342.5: -0.02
